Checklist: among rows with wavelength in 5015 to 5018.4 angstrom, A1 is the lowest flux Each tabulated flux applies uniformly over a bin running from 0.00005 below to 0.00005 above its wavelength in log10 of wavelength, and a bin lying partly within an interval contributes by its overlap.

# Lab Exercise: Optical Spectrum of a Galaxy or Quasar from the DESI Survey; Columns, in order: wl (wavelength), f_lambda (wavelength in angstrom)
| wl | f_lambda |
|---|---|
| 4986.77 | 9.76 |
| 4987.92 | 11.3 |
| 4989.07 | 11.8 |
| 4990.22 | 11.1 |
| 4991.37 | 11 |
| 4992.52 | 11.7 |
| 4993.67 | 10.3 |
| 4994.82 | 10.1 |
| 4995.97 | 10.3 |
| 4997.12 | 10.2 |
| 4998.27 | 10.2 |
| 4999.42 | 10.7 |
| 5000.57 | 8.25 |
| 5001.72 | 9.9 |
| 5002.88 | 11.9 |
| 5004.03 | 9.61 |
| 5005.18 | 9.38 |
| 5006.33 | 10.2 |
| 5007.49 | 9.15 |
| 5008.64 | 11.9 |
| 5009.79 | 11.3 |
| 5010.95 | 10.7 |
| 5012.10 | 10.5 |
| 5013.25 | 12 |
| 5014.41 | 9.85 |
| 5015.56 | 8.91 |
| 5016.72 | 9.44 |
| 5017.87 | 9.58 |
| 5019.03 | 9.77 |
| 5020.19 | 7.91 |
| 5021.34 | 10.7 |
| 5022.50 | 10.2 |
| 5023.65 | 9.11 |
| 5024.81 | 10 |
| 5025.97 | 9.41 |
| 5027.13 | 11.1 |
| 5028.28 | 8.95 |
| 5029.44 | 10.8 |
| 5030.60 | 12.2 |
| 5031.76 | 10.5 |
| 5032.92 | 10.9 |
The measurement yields 8.91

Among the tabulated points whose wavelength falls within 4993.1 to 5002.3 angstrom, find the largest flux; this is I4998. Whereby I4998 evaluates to 10.7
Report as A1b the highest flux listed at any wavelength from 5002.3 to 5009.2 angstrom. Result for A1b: 11.9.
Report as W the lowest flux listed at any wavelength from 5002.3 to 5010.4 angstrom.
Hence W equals 9.15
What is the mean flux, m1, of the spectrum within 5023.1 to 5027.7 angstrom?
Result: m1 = 9.89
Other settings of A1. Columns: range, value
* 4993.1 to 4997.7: 10.1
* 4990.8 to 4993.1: 11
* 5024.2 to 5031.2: 8.95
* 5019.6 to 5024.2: 7.91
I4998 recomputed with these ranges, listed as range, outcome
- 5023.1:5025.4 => 10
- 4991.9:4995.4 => 11.7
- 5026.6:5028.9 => 11.1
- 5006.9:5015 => 12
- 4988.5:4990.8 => 11.8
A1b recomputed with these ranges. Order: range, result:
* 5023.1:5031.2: 12.2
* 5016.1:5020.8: 9.77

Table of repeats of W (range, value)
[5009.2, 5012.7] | 10.5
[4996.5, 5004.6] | 8.25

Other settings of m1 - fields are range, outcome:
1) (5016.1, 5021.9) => 9.47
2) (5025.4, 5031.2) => 10.5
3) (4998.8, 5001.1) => 9.52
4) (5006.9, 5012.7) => 10.7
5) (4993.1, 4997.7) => 10.2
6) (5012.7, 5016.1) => 10.3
